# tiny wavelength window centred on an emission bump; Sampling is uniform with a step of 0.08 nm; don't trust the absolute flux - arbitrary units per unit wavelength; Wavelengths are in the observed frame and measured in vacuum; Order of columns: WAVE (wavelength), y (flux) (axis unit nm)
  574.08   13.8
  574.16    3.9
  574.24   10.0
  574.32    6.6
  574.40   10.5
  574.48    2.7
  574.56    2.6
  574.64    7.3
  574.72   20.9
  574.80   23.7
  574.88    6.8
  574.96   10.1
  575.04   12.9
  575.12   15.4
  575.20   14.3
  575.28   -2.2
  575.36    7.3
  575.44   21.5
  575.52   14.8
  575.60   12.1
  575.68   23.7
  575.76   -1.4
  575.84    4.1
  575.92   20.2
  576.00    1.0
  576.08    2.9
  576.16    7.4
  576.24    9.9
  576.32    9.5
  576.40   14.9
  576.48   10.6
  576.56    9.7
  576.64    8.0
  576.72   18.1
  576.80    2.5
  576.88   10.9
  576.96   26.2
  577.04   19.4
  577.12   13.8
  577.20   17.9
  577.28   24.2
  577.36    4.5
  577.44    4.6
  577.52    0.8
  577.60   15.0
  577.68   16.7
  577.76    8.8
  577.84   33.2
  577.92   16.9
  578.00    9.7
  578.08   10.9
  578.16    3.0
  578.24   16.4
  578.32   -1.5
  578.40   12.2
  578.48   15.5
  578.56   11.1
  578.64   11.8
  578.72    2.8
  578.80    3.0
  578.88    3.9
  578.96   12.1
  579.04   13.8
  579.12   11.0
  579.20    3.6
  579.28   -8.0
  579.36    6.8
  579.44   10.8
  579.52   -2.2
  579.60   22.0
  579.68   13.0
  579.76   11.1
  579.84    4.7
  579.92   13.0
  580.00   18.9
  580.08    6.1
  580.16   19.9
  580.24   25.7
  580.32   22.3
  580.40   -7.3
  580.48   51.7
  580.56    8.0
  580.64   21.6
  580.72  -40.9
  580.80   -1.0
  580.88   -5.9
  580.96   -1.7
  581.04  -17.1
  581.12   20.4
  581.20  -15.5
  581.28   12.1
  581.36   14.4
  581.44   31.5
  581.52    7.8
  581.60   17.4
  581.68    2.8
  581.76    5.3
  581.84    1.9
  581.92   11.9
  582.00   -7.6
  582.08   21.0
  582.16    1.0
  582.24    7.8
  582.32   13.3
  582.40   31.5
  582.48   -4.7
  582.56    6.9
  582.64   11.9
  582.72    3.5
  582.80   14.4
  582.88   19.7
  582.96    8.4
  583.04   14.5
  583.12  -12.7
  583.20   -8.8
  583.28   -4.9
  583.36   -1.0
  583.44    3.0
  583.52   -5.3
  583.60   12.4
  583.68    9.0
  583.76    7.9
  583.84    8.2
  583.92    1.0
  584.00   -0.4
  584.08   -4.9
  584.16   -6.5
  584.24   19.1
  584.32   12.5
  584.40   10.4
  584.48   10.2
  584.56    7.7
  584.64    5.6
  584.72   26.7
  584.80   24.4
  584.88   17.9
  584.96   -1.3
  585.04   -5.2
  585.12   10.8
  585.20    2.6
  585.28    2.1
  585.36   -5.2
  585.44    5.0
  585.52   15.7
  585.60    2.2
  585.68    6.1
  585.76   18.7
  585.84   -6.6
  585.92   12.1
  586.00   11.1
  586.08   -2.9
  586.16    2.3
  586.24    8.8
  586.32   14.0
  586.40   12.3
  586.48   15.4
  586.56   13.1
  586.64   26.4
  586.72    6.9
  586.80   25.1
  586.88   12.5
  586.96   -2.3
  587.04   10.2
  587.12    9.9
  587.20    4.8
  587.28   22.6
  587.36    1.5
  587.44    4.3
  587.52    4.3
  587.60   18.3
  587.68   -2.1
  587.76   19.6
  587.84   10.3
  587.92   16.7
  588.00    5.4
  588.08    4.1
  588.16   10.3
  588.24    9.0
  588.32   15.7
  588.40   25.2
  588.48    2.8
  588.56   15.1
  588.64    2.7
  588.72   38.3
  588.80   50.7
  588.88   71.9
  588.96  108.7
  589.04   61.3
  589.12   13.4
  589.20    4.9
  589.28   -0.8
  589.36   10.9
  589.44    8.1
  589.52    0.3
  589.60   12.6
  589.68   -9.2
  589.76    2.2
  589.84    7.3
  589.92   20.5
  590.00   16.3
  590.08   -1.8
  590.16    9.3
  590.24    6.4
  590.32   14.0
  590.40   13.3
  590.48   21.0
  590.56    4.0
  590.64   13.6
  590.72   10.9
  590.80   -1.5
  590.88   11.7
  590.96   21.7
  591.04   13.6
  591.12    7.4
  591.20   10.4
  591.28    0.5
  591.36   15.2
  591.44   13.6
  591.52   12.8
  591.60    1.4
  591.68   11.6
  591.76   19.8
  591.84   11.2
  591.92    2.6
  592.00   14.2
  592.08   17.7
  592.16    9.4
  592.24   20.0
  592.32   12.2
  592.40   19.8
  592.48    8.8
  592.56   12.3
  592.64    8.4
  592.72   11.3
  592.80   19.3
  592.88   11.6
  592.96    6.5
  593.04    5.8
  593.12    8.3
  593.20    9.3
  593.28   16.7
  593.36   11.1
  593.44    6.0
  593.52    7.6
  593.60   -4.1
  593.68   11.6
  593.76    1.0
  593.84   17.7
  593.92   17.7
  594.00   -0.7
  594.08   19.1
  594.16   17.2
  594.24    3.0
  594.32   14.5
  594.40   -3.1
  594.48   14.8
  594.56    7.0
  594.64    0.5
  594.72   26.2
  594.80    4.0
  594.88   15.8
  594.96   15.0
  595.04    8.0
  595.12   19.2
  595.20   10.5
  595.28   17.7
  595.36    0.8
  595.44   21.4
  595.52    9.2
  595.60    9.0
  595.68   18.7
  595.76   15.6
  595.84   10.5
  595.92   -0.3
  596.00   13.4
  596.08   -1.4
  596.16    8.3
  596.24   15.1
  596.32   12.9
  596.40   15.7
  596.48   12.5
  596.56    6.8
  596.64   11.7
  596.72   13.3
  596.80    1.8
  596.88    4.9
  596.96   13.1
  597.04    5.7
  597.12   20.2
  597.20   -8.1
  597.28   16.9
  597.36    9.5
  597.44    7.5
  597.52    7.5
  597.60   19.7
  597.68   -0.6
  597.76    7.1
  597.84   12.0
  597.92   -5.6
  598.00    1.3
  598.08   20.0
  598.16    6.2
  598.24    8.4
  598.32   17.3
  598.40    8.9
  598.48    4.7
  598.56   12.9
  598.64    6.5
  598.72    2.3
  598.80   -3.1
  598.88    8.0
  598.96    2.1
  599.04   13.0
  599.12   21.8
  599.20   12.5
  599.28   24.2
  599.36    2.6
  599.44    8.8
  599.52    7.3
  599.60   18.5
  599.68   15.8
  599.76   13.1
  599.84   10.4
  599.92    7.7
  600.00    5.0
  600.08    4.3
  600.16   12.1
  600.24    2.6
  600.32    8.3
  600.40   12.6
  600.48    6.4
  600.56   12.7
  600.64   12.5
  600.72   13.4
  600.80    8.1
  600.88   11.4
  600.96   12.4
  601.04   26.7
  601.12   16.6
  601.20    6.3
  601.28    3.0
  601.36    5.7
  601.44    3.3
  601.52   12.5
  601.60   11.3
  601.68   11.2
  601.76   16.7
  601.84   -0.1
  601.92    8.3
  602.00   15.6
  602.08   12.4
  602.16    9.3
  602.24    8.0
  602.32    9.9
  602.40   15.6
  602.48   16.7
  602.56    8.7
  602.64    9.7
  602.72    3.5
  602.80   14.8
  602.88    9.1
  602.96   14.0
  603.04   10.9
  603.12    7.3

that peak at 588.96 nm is [O III]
